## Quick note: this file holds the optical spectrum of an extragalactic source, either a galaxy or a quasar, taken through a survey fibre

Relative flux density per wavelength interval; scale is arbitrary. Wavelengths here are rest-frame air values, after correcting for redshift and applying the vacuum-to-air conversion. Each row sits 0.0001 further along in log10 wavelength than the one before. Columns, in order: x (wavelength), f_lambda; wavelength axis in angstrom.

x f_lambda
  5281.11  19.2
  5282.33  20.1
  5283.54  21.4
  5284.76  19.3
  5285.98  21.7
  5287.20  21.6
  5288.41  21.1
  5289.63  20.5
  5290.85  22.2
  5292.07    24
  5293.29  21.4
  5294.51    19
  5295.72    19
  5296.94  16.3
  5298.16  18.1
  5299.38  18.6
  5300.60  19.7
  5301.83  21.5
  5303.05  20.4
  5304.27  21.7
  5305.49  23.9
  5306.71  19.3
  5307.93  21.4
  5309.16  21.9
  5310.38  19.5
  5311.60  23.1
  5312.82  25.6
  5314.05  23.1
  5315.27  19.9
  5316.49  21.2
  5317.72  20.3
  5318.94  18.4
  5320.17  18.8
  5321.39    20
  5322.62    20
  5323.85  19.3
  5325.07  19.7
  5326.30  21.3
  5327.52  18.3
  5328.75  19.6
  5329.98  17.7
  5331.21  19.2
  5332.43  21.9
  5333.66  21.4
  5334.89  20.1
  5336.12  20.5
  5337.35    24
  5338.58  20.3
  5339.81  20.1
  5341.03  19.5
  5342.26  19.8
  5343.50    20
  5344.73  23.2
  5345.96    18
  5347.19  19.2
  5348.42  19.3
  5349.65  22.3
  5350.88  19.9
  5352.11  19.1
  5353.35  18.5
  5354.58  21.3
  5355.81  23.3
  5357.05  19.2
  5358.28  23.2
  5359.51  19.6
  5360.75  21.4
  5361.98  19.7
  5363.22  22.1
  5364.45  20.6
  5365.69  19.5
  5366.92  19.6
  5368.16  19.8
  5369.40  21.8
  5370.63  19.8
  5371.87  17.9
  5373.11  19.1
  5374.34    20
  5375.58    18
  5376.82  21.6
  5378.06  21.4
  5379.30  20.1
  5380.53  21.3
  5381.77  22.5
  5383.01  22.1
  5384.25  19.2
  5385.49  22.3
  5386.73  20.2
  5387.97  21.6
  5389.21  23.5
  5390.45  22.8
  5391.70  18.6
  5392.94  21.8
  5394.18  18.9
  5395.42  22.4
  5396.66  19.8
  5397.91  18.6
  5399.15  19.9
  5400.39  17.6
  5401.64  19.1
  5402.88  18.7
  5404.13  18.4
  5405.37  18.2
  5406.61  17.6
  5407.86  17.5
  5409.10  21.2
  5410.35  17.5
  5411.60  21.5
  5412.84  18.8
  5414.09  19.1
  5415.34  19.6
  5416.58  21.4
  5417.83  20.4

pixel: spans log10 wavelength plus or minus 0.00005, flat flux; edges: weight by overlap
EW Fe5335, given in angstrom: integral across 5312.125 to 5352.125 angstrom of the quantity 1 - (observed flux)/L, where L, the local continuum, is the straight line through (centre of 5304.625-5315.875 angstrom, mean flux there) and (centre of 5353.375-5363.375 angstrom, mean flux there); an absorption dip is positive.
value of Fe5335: 2.2 angstrom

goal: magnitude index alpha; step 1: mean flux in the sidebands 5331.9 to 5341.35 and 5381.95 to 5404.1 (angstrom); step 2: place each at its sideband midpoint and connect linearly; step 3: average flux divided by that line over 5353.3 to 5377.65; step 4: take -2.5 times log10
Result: 0.02 mag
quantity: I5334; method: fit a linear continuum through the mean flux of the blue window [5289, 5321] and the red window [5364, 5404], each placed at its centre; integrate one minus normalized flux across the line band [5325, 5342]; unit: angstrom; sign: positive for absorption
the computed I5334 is 0.2 angstrom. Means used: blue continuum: 20.7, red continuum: 20.3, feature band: 20.3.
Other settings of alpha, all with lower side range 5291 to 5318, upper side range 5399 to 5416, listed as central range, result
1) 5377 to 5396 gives -0.105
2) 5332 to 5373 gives -0.027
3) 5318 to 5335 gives 0.041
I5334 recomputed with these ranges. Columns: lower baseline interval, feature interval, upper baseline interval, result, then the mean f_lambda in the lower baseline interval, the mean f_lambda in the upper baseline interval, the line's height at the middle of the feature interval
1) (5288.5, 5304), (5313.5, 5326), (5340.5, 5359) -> 0.1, 20.1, 20.4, 20.2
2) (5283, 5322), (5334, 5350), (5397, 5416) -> -0.3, 20.7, 18.9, 20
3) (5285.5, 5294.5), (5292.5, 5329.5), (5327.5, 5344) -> 1.1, 21.6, 20.2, 21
